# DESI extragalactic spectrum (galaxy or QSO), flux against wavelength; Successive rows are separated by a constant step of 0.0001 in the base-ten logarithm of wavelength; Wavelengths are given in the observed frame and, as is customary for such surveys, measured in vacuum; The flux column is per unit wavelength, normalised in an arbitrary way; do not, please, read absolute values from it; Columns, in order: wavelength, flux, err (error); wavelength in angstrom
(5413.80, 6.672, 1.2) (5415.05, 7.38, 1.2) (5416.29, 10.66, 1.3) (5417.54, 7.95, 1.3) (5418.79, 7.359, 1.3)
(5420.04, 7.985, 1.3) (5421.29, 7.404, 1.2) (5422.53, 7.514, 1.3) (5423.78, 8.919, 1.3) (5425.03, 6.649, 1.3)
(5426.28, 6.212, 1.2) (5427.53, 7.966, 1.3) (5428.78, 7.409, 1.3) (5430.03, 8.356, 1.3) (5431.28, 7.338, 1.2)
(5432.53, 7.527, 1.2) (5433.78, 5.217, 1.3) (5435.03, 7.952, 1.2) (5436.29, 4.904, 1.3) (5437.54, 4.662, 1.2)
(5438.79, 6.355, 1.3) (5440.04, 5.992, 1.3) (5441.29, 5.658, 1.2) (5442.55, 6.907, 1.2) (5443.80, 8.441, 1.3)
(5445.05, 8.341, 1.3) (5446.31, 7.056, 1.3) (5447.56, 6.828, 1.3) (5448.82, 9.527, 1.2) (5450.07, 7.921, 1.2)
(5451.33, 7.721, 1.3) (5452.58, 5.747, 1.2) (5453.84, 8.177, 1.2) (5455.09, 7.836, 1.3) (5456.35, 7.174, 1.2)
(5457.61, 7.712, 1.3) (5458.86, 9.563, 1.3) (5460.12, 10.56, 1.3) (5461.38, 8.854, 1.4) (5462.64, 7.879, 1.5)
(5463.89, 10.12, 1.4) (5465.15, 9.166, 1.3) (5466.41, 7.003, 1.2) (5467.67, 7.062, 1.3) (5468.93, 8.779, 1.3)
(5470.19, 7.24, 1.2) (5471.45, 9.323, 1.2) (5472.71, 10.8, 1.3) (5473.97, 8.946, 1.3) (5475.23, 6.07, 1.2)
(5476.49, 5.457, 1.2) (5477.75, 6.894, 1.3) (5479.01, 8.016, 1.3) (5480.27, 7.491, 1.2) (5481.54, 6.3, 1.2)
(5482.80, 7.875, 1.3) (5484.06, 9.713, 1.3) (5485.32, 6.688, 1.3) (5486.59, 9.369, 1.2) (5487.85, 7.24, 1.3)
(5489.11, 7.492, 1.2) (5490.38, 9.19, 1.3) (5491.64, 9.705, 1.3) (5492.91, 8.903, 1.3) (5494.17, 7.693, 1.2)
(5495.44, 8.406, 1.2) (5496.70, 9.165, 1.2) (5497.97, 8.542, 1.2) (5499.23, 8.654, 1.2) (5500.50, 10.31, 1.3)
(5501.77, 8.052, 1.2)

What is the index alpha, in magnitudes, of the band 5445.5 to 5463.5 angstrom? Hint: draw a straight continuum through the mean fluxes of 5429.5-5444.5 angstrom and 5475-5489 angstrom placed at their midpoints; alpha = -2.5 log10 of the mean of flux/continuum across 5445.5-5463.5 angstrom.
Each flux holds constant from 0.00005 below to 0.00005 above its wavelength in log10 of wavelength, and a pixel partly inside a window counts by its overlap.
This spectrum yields -0.17 mag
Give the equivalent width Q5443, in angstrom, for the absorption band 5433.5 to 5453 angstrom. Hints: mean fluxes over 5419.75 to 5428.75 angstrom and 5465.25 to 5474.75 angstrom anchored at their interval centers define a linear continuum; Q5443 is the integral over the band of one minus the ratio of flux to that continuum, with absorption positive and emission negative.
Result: 2.6 angstrom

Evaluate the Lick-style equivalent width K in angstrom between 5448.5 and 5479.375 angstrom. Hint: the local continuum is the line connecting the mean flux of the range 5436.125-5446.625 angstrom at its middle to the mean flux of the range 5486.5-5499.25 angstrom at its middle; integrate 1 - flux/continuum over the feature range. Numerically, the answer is -3.1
